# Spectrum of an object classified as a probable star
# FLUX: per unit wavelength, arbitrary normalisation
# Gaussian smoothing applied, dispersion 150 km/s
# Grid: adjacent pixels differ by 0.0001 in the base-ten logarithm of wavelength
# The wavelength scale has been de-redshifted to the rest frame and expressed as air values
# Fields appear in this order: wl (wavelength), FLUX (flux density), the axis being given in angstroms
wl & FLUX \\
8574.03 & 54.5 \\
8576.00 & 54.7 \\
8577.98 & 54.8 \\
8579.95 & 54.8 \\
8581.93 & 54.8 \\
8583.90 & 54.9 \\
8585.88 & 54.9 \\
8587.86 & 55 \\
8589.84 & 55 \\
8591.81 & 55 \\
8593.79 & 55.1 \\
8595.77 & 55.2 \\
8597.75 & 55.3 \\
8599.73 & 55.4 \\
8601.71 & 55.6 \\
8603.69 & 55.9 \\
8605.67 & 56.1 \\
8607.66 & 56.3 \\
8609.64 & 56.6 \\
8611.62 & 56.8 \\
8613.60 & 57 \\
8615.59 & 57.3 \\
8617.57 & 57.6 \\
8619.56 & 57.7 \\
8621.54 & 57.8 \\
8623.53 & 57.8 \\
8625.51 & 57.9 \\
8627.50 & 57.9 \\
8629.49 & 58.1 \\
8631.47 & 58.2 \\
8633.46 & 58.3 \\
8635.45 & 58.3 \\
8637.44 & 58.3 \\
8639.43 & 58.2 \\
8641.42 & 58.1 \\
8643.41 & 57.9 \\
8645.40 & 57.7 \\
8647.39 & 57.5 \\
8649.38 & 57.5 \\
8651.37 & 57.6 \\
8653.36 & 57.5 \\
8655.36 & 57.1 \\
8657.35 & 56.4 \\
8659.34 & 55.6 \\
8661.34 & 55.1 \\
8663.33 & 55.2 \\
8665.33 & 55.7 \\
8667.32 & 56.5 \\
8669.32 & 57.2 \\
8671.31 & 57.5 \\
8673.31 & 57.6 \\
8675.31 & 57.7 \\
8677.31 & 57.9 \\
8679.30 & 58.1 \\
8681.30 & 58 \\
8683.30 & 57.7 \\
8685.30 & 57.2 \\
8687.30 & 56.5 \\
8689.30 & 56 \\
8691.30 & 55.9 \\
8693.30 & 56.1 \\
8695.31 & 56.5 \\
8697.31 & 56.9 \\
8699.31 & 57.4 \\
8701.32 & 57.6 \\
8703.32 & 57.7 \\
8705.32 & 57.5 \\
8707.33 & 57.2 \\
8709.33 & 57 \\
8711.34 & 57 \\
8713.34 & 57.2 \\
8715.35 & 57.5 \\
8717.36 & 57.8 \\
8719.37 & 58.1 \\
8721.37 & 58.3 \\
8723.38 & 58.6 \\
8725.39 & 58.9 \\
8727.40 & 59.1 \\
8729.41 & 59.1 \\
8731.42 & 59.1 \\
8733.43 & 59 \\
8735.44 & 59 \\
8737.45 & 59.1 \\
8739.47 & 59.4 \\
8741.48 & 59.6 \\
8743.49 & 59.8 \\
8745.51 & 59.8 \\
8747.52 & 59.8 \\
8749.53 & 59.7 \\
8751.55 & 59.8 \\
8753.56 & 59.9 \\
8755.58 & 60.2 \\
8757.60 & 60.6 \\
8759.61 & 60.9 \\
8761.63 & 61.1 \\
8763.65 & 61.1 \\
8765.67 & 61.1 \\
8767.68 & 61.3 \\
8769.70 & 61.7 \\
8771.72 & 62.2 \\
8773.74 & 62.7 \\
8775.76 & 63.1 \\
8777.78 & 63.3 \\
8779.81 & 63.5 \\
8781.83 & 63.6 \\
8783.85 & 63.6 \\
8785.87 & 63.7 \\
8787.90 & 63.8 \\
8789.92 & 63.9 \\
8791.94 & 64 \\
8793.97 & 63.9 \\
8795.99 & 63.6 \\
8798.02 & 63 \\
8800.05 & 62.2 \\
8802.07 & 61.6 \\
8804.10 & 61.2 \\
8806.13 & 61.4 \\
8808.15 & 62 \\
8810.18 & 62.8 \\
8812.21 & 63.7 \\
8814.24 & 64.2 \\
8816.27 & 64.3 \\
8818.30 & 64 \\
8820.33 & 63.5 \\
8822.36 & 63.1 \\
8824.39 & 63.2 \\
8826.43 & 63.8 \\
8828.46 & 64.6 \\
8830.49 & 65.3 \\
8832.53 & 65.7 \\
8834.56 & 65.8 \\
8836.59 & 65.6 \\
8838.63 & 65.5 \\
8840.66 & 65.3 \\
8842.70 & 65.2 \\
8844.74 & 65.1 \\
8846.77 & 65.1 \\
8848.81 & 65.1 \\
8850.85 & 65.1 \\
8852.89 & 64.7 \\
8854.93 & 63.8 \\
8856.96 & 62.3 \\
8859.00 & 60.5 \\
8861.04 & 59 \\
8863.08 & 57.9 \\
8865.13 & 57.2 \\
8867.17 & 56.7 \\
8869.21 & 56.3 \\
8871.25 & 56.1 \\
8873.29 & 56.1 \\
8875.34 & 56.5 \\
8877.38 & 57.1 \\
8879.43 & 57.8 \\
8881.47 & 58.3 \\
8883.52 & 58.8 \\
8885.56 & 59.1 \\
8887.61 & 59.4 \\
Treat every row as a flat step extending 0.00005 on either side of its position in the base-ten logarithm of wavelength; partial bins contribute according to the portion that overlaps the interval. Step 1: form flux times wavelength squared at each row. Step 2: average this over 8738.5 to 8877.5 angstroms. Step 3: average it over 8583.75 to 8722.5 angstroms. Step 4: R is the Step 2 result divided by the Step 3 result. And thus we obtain 1.1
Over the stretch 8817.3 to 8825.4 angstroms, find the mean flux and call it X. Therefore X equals 63.5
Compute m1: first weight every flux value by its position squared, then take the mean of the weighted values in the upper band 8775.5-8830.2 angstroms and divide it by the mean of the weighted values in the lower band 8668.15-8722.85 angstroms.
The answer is 1.13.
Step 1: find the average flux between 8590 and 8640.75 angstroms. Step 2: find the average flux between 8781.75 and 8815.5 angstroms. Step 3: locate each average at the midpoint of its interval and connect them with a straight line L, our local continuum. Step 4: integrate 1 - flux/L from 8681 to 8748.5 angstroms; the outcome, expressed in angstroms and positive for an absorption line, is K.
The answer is 2.6 angstroms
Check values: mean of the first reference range 56.9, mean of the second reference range 63.1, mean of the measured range 58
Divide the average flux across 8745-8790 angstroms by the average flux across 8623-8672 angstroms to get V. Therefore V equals 1.1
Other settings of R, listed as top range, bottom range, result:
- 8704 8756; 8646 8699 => 1.05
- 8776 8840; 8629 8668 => 1.15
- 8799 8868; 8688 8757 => 1.11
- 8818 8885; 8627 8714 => 1.12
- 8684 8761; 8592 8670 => 1.05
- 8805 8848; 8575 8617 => 1.22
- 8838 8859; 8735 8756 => 1.11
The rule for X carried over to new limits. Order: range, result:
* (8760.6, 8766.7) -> 61.1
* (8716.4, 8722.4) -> 58.1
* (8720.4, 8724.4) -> 58.4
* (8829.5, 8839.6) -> 65.6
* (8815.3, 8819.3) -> 64.2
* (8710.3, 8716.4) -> 57.2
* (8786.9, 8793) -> 63.9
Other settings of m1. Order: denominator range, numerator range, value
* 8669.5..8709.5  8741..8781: 1.09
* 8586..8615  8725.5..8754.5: 1.10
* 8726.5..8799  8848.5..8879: 0.99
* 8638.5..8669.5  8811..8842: 1.18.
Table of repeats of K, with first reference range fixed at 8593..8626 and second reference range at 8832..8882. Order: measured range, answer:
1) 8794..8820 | -1.09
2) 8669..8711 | 0.65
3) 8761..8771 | -0.29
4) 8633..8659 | -0.19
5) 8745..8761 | -0.21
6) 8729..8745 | -0.07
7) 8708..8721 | 0.25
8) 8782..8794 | -0.76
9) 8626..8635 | -0.19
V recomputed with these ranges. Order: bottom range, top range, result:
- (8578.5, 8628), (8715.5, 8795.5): 1.08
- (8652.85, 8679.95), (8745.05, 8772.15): 1.07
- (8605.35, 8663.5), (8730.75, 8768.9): 1.05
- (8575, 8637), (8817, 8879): 1.10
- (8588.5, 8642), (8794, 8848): 1.12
